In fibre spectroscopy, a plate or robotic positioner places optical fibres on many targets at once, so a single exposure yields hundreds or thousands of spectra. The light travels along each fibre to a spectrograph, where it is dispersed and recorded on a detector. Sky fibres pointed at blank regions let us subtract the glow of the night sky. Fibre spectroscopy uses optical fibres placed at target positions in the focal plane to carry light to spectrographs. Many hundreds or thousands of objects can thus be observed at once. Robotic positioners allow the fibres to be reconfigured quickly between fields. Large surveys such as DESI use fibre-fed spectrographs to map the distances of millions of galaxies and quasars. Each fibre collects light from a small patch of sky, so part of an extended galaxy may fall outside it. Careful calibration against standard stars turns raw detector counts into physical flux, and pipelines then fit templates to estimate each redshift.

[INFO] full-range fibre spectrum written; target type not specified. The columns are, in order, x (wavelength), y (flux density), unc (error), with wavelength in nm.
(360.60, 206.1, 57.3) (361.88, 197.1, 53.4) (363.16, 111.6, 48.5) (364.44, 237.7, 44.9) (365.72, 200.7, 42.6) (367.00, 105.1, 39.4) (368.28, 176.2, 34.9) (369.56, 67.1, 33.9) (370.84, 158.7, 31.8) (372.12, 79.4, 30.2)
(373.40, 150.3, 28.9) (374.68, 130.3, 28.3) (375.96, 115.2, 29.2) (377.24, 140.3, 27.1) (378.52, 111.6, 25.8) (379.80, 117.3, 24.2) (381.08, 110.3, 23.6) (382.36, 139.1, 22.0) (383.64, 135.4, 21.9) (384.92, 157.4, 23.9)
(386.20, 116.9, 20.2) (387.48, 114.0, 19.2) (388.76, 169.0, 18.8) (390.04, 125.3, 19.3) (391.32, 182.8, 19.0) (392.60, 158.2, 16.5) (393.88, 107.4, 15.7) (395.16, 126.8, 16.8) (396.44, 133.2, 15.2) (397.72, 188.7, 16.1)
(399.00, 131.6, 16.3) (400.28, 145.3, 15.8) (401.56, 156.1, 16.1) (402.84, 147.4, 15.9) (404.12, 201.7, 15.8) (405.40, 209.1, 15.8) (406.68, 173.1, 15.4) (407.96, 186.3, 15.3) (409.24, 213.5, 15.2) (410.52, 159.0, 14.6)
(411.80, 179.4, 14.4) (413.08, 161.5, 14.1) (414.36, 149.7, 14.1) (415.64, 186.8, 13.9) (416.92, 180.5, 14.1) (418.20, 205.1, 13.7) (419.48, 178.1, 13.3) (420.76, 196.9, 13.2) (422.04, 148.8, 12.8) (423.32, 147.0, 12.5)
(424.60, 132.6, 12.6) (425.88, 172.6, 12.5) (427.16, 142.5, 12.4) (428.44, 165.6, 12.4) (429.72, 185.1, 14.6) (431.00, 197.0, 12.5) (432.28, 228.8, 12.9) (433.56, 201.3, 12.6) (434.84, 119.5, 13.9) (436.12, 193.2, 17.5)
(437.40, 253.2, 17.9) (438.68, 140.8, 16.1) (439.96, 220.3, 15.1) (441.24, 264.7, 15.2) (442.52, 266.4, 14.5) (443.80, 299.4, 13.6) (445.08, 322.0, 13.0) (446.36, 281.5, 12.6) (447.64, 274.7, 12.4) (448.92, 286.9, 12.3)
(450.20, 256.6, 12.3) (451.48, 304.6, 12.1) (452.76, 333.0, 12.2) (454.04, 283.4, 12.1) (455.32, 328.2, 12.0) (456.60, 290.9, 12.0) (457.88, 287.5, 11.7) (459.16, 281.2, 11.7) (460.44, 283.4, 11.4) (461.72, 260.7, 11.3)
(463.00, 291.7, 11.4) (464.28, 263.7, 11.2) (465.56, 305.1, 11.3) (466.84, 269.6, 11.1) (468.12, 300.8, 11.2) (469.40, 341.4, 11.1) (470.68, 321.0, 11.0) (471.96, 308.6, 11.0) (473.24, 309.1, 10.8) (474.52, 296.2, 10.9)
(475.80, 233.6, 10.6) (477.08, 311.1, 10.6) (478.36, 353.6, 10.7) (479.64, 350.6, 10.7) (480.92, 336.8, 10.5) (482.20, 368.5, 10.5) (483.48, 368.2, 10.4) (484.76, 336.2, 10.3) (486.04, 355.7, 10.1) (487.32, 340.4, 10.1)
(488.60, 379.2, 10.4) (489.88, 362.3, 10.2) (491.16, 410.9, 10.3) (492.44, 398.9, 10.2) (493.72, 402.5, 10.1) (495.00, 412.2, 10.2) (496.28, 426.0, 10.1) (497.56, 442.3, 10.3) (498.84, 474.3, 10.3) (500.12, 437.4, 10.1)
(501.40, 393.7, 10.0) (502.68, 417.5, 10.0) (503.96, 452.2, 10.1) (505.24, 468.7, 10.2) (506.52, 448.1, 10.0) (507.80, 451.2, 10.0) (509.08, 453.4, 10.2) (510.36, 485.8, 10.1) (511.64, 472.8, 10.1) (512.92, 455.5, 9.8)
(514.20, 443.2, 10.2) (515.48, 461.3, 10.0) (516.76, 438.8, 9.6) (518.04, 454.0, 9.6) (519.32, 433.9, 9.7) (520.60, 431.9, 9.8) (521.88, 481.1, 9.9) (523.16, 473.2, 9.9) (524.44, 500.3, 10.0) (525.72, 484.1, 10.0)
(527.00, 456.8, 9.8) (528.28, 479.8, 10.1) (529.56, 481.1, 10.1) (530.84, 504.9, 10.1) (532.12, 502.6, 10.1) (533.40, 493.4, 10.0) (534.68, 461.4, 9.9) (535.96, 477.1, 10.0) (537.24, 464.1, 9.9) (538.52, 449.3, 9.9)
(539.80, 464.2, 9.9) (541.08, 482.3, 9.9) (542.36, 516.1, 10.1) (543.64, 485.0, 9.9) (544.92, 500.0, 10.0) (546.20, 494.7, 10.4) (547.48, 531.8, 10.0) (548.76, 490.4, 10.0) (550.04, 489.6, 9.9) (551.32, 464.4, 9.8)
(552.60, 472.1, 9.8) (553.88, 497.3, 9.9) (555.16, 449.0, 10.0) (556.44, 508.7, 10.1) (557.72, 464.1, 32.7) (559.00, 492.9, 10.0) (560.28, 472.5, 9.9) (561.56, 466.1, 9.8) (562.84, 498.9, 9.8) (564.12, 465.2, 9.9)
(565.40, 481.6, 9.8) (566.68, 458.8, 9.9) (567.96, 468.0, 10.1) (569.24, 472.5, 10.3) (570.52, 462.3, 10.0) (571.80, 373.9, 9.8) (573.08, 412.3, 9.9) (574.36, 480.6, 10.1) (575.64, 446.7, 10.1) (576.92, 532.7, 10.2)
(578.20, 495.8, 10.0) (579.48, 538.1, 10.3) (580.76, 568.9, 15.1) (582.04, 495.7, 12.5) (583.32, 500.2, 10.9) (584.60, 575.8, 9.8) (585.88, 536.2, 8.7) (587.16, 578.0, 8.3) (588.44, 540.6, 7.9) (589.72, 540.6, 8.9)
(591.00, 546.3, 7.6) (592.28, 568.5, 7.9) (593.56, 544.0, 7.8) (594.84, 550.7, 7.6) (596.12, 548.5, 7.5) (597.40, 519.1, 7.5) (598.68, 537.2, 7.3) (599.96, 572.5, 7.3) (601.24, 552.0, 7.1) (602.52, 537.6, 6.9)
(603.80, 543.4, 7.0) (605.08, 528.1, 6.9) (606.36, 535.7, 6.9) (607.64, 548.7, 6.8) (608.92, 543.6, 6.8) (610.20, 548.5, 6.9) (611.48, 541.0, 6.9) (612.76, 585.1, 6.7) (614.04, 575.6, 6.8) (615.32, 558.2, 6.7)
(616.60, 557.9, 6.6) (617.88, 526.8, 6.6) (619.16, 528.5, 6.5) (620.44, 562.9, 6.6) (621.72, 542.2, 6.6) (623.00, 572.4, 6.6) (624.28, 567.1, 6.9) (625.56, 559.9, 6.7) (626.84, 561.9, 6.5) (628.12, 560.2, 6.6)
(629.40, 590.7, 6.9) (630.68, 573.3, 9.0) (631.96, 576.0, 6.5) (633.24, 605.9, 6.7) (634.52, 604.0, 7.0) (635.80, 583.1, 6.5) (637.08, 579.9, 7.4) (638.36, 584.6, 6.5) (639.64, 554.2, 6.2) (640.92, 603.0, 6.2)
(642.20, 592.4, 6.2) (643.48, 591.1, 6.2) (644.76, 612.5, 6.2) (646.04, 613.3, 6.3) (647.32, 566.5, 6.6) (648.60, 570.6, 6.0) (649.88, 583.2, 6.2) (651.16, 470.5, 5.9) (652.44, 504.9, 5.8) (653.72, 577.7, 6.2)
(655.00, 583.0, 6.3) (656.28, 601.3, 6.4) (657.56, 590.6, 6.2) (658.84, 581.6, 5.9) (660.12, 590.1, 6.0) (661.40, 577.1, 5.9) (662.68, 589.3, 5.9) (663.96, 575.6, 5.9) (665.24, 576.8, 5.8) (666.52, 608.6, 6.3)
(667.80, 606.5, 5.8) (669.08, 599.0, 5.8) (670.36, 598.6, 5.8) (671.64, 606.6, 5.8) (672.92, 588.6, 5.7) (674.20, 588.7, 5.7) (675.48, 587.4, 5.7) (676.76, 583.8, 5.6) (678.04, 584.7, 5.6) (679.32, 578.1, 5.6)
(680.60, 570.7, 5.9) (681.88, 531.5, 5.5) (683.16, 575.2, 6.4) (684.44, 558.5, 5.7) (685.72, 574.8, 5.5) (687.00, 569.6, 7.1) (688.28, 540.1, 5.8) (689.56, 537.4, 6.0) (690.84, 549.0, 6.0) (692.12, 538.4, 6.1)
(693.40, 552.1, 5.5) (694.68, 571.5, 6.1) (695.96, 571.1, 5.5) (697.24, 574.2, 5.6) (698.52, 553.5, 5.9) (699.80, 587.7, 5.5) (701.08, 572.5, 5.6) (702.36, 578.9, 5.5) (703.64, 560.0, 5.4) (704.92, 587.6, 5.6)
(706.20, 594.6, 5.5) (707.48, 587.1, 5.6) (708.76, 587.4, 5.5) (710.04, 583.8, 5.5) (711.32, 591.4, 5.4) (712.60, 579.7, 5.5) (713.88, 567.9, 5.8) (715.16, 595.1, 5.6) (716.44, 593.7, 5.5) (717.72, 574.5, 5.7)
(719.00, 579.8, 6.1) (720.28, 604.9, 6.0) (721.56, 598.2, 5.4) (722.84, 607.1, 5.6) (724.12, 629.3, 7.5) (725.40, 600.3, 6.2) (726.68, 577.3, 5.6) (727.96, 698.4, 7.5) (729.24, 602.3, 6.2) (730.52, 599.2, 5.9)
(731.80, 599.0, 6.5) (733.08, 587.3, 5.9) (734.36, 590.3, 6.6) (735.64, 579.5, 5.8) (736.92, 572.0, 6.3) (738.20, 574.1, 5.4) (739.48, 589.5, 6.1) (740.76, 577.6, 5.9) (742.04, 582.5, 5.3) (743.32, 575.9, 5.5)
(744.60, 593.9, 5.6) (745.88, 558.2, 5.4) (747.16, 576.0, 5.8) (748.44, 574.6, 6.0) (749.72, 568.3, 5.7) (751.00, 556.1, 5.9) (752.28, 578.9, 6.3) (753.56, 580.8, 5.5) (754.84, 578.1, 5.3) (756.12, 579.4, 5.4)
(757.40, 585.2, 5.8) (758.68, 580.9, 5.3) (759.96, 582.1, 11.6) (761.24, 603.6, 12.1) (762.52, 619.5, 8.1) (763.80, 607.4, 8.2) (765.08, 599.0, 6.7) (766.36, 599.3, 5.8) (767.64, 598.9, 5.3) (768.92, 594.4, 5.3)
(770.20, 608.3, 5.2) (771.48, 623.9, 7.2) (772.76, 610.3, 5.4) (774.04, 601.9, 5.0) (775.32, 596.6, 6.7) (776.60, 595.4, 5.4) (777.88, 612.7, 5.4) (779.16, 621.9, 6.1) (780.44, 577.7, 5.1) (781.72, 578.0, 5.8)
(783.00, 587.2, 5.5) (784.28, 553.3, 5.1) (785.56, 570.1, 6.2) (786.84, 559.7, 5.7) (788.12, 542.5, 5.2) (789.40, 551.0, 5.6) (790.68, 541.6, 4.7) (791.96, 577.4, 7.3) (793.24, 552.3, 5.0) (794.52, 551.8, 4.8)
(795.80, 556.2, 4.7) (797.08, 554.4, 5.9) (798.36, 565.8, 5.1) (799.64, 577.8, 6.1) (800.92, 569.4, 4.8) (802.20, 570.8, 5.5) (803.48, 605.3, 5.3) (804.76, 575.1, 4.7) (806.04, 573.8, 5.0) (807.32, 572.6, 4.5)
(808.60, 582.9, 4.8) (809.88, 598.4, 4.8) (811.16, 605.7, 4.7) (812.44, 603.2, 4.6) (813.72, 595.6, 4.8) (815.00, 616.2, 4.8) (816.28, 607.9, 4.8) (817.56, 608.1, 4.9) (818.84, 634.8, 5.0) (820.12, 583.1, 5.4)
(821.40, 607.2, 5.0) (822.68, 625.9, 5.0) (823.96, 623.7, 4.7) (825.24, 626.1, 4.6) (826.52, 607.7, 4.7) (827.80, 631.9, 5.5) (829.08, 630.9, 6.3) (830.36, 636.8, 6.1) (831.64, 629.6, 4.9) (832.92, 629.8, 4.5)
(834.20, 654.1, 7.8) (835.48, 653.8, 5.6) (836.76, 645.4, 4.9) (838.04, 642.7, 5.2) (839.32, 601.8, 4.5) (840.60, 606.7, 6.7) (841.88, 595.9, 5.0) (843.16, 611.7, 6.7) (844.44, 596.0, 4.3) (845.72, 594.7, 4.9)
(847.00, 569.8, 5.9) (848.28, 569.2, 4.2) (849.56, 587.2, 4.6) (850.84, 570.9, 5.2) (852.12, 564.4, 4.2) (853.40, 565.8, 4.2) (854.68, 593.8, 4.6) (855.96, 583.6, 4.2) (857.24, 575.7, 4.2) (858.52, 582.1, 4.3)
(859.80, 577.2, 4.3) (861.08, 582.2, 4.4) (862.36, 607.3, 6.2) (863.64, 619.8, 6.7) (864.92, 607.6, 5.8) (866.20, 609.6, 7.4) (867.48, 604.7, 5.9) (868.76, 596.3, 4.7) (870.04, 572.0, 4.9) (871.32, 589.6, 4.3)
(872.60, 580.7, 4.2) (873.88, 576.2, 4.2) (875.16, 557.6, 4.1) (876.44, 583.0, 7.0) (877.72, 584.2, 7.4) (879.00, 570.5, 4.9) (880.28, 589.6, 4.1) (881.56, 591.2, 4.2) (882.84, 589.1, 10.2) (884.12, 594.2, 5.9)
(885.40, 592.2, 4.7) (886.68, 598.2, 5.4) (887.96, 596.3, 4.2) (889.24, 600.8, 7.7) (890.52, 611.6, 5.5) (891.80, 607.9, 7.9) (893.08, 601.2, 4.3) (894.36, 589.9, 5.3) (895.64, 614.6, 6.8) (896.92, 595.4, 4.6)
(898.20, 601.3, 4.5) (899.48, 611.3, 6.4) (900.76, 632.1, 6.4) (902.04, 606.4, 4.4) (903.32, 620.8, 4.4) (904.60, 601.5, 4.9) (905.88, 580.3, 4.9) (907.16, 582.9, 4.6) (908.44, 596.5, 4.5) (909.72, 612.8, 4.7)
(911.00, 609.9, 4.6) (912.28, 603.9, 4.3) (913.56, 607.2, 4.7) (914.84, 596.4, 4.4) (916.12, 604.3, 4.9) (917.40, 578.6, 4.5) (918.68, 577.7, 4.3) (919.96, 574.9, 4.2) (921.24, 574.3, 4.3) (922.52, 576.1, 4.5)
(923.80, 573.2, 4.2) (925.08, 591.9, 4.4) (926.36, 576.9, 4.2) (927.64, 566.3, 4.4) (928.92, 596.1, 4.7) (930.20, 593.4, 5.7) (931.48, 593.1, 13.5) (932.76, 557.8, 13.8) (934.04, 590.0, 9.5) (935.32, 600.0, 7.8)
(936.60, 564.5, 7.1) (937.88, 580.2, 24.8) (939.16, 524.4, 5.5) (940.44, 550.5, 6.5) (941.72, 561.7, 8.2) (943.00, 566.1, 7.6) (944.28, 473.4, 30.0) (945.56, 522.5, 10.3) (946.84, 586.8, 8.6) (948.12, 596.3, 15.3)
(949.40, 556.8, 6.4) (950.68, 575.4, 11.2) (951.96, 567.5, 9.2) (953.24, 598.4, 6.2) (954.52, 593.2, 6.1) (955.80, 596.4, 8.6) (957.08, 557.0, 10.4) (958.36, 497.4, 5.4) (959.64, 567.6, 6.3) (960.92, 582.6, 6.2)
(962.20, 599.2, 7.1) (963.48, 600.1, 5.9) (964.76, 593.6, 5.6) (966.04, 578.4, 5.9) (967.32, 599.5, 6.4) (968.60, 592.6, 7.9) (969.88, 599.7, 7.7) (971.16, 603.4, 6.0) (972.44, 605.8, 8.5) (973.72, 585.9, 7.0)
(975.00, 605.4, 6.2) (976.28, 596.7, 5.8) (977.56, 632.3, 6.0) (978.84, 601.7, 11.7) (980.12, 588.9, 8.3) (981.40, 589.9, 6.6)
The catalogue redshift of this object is 0.105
